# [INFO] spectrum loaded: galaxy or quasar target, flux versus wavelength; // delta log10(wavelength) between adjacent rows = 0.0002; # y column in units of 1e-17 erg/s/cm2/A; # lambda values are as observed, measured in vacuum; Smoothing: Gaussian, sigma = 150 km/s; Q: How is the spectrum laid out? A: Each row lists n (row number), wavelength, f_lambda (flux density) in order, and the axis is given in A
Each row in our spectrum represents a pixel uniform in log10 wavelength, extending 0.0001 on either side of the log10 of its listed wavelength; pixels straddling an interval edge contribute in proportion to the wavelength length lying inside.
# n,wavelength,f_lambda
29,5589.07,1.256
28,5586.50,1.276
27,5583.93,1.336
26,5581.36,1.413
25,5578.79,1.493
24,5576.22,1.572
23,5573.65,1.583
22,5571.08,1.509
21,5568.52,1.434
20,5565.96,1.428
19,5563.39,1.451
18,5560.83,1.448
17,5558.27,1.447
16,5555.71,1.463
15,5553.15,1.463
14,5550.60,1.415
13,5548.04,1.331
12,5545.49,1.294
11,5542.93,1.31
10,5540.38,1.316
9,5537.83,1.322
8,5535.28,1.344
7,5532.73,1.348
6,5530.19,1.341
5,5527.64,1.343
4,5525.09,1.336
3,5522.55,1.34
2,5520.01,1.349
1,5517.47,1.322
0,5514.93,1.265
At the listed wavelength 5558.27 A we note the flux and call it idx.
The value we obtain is 1.447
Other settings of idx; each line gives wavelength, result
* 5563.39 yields 1.451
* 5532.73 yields 1.348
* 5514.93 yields 1.265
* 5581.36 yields 1.413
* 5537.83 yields 1.322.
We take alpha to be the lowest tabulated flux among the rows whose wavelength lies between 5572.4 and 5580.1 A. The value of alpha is 1.493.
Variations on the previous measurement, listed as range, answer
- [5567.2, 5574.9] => 1.434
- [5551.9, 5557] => 1.463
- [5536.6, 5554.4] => 1.294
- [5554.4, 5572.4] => 1.428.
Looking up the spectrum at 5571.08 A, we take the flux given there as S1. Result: 1.509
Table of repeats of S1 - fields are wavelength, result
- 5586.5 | 1.276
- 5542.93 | 1.31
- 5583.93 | 1.336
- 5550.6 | 1.415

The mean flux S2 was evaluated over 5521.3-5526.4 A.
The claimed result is 1.34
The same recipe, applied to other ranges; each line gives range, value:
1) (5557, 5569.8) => 1.44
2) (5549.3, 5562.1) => 1.45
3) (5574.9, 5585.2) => 1.45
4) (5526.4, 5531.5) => 1.34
